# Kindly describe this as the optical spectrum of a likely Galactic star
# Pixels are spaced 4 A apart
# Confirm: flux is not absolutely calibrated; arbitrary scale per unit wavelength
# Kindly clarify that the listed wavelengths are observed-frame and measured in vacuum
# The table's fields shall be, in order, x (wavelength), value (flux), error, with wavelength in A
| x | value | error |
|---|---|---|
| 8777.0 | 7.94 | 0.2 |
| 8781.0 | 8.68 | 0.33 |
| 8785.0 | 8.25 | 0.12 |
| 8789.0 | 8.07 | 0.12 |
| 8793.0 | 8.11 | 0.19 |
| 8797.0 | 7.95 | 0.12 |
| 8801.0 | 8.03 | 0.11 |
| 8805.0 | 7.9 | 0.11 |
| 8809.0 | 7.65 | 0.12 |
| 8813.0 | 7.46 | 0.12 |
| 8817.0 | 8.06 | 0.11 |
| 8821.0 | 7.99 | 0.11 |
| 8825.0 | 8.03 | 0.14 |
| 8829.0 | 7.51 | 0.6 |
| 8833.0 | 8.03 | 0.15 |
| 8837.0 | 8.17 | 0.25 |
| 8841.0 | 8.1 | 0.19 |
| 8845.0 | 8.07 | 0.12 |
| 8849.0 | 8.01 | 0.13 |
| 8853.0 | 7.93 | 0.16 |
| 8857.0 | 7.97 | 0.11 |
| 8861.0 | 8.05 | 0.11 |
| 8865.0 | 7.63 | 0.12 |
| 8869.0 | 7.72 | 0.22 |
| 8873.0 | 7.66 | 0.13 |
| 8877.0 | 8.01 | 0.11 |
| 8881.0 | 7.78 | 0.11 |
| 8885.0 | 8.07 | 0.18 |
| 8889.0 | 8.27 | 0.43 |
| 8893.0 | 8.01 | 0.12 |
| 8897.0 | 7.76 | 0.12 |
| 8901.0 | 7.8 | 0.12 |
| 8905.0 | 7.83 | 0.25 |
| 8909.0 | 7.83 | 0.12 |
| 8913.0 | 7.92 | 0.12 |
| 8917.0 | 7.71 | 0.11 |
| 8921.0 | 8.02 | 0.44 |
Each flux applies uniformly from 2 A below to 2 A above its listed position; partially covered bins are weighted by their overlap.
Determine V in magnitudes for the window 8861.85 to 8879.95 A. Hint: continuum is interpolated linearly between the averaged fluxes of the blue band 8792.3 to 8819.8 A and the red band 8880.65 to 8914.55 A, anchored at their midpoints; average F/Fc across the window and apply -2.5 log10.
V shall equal 0.02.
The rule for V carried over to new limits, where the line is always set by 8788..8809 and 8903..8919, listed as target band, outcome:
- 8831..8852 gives -0.02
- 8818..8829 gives 0.00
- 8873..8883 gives 0.00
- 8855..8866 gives 0.00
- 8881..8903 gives -0.02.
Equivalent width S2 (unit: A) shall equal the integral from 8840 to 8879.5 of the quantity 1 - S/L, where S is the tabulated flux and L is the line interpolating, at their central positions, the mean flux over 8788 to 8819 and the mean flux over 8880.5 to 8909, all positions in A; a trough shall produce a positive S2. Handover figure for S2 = 0.1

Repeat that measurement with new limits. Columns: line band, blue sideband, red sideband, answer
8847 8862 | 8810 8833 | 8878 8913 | -0.2 A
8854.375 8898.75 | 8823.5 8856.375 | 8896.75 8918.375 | -0.1 A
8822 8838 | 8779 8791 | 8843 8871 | 0.3 A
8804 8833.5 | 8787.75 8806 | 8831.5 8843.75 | 0.9 A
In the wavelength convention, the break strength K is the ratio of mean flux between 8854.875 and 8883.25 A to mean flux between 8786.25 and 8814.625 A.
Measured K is 1.0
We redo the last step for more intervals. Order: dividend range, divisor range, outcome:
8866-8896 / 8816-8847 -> 0.99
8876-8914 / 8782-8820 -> 1.00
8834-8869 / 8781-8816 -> 1.00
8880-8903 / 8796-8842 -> 1.01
